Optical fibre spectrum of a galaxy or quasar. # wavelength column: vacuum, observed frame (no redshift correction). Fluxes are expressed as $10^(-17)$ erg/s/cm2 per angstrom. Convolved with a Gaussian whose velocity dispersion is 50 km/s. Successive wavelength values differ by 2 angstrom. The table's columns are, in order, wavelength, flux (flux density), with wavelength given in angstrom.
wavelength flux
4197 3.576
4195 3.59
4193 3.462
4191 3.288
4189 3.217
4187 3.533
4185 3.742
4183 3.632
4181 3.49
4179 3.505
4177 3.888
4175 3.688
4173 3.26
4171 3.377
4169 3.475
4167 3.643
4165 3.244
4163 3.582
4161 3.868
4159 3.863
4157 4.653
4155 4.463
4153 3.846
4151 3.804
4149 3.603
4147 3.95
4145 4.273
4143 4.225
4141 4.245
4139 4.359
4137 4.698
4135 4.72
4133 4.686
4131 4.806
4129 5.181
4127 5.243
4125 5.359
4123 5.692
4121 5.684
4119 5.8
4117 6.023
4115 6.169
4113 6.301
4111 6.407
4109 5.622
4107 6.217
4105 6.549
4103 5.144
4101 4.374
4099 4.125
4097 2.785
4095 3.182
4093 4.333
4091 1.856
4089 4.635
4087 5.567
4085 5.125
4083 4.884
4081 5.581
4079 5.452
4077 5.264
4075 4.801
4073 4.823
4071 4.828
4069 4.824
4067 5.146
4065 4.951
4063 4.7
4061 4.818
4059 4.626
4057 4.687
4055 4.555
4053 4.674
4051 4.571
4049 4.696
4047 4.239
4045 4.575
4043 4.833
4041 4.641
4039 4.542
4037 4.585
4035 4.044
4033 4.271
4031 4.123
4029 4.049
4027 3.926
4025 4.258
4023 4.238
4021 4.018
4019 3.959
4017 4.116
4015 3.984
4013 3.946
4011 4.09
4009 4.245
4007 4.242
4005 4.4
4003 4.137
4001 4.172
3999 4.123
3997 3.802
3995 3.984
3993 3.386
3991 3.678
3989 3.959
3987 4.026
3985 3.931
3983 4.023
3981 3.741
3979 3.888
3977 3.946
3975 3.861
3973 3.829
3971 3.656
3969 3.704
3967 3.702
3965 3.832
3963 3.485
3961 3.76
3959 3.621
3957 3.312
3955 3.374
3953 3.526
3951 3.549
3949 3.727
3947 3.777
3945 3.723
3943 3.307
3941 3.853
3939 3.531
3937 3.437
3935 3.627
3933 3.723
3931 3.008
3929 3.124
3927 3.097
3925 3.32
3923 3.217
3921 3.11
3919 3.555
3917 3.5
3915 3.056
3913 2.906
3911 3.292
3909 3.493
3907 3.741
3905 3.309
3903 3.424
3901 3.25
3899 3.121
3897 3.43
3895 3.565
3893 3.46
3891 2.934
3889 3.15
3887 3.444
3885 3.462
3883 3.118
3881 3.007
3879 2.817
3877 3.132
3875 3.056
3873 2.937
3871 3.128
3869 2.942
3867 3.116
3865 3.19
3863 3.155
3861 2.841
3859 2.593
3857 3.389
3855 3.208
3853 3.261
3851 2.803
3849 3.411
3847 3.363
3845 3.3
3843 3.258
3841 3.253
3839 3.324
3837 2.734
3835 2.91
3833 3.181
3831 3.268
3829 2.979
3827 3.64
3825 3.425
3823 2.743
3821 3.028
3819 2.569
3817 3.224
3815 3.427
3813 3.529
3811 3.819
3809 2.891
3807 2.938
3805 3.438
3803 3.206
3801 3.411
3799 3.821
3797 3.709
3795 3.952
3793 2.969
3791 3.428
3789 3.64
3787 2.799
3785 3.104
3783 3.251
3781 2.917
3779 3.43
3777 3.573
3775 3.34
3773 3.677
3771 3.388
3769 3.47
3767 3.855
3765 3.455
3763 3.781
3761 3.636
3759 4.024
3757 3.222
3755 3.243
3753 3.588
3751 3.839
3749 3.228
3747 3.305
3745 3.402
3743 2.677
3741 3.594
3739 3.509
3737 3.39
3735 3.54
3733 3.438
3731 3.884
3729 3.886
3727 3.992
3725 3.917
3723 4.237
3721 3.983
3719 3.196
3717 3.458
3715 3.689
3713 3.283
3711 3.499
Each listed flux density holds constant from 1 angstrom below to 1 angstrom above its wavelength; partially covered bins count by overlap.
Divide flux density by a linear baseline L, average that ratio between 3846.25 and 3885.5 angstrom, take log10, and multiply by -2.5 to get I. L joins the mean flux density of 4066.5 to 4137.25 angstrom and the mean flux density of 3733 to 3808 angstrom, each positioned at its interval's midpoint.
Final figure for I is 0.25 mag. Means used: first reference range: 3.43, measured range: 3.09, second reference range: 5.06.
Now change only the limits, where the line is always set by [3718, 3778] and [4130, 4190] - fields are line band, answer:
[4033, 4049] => -0.18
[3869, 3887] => 0.19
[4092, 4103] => -0.01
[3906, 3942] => 0.11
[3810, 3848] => 0.14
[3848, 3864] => 0.19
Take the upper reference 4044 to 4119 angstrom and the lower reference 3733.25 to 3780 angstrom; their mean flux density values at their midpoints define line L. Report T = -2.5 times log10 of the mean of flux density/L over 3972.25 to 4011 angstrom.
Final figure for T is 0.14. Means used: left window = 3.48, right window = 4.91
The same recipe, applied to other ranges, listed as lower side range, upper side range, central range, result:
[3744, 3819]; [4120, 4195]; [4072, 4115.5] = -0.24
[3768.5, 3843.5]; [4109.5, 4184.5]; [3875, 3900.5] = 0.11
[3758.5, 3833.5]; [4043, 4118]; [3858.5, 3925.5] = 0.21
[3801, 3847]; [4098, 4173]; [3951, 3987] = 0.05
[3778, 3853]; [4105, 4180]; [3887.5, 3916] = 0.10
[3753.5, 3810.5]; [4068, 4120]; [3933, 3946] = 0.18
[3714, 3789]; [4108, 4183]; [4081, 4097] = 0.03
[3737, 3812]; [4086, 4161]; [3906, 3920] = 0.17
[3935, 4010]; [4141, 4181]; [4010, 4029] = -0.07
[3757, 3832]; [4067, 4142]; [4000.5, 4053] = 0.08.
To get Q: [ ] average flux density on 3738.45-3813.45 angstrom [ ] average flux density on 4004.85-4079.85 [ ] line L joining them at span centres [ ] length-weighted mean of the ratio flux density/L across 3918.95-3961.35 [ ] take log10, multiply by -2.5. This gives 0.179 mag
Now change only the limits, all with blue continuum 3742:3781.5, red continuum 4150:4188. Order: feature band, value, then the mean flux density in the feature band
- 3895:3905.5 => 0.07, 3.33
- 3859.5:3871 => 0.16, 3.04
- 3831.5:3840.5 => 0.15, 3.06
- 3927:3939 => 0.06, 3.37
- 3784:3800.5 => 0.02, 3.43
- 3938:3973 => -0.01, 3.62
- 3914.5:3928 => 0.09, 3.27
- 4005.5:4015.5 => -0.14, 4.12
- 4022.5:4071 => -0.24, 4.53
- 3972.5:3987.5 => -0.09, 3.9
